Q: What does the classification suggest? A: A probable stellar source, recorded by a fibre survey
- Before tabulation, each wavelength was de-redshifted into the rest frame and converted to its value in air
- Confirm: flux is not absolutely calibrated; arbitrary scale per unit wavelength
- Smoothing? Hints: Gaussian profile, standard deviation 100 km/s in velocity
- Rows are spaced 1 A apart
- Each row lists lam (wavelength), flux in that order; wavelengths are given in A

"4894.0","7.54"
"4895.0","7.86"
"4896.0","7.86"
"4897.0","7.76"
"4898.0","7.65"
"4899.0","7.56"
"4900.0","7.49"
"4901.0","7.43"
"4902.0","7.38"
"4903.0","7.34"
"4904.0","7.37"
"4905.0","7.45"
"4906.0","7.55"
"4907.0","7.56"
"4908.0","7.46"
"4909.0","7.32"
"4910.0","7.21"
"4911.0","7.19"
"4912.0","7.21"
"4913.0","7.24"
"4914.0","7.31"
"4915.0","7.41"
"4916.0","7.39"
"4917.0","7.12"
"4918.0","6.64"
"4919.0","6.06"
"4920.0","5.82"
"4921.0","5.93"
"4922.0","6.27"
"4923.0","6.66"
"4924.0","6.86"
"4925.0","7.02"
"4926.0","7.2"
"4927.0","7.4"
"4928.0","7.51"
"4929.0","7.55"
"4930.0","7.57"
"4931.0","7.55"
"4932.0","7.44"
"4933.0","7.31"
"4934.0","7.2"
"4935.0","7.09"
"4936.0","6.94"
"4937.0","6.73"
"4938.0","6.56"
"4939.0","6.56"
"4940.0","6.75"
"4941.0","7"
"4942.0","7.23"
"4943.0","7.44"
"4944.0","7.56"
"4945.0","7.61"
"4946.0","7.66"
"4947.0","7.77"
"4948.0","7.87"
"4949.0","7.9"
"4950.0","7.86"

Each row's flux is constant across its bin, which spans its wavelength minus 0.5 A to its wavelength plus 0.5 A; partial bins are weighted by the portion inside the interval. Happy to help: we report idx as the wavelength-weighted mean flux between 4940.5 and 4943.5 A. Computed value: 7.22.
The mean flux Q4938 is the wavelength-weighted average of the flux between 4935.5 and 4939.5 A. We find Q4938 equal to 6.7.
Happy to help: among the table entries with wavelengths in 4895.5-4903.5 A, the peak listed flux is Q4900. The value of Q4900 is 7.86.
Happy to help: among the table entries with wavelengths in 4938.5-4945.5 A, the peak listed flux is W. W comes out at 7.61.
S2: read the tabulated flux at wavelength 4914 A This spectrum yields 7.31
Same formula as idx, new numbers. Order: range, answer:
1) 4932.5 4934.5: 7.25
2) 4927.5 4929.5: 7.53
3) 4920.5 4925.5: 6.55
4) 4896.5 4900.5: 7.62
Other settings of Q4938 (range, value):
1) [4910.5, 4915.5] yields 7.27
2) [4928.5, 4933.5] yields 7.48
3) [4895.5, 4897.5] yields 7.81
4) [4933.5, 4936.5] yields 7.08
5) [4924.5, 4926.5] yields 7.11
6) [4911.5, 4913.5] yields 7.22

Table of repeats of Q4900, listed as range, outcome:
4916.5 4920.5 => 7.12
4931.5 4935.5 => 7.44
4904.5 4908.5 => 7.56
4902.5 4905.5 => 7.45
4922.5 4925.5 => 7.02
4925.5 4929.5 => 7.55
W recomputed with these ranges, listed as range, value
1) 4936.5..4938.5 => 6.73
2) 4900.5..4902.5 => 7.43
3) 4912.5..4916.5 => 7.41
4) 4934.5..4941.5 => 7.09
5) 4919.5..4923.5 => 6.66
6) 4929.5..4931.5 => 7.57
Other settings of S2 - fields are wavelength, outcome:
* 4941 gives 7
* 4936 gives 6.94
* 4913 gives 7.24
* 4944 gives 7.56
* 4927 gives 7.4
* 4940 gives 6.75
